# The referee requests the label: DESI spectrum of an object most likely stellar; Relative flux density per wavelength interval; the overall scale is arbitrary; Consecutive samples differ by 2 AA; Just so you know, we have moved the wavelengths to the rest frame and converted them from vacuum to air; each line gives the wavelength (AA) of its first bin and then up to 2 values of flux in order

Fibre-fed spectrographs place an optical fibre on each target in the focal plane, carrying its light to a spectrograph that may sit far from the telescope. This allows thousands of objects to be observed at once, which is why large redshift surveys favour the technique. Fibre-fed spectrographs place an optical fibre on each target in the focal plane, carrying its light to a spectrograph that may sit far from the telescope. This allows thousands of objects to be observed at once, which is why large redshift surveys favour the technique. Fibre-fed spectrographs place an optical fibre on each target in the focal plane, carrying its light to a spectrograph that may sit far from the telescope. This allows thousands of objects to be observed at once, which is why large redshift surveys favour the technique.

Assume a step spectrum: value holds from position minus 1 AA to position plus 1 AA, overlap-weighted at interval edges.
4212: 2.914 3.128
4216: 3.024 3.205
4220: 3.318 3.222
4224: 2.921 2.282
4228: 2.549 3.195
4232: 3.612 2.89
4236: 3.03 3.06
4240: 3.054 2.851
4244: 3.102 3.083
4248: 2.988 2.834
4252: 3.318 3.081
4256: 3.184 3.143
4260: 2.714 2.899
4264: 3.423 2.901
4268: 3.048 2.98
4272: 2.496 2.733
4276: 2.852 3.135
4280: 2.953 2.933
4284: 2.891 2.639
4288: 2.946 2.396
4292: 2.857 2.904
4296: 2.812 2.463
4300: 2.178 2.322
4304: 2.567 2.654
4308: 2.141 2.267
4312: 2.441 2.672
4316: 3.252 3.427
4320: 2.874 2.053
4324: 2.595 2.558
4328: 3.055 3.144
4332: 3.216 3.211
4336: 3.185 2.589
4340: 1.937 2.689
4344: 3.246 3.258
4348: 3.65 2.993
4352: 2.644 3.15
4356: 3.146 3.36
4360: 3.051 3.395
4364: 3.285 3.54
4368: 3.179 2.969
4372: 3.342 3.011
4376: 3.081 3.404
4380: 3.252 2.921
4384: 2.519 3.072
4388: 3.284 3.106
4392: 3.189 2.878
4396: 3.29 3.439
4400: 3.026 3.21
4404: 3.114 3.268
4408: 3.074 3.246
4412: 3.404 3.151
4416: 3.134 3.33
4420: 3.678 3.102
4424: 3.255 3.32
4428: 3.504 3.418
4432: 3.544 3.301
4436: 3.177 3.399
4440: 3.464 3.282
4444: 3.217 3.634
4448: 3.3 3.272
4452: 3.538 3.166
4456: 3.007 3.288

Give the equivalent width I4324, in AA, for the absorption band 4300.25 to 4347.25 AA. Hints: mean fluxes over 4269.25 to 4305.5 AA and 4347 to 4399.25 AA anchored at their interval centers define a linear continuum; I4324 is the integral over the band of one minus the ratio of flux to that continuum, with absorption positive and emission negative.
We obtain 2.6 AA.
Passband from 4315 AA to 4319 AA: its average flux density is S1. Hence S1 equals 3.34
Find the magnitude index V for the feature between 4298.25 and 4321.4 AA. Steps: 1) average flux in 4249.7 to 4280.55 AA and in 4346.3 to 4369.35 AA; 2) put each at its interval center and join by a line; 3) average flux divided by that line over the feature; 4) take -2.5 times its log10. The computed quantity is 0.189 mag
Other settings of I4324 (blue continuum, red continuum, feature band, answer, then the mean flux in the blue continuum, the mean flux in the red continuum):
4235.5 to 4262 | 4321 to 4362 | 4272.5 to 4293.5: 1.2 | 3.03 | 2.95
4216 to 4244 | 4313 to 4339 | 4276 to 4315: 4.0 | 3.02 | 2.91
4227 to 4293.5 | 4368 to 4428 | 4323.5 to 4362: 1.2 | 2.96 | 3.18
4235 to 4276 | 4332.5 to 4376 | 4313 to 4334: 1.1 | 2.99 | 3.09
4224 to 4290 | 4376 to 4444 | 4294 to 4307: 2.2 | 2.95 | 3.23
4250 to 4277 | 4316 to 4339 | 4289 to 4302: 1.6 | 2.98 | 2.92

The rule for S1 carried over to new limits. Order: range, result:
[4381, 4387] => 2.84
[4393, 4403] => 3.17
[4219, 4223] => 3.27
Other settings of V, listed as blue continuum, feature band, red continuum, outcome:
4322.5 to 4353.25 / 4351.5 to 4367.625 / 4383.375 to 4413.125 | -0.074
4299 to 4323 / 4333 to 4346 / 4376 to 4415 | -0.031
